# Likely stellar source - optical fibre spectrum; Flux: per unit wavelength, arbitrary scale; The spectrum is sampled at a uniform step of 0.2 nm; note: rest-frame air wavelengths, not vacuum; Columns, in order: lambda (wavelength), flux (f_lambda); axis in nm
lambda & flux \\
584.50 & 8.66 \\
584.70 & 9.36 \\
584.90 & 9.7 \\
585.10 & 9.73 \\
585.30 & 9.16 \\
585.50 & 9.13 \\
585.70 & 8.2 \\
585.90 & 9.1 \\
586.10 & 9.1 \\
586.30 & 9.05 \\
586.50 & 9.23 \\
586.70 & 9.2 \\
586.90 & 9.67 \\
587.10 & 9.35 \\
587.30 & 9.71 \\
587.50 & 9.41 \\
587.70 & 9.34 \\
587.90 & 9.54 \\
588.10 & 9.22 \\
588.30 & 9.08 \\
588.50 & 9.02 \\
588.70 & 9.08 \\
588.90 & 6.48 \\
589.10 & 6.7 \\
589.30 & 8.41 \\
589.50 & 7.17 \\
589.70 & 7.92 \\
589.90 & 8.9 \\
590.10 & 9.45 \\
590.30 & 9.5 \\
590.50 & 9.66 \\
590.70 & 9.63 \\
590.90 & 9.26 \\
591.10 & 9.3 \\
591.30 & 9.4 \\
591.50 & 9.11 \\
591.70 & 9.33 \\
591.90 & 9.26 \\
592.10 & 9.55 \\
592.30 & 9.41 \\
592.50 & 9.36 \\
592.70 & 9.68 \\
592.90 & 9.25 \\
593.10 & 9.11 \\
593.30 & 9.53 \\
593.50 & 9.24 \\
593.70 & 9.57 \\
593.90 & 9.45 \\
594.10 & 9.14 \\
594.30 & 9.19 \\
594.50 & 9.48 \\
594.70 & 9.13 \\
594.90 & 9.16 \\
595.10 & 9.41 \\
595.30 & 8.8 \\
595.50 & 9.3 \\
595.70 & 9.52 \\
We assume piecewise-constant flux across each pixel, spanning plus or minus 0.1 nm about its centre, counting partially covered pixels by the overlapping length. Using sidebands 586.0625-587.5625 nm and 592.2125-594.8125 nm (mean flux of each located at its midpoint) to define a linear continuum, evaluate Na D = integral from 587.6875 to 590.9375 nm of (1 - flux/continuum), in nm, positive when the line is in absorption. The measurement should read 0.225 nm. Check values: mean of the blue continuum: 9.35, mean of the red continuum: 9.35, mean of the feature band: 8.7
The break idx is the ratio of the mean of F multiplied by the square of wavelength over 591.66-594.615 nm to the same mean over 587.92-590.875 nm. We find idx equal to 1.1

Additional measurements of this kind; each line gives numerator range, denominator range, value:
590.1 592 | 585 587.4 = 1.04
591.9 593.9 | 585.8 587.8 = 1.03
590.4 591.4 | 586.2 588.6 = 1.03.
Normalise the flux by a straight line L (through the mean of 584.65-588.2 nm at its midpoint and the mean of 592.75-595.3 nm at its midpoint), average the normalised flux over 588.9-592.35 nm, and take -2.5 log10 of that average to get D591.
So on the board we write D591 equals 0.05 mag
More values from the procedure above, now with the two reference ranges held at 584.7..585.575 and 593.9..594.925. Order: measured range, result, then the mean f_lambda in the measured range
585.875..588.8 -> 0.01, 9.28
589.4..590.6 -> 0.07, 8.77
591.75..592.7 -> -0.02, 9.42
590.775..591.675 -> 0.00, 9.28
